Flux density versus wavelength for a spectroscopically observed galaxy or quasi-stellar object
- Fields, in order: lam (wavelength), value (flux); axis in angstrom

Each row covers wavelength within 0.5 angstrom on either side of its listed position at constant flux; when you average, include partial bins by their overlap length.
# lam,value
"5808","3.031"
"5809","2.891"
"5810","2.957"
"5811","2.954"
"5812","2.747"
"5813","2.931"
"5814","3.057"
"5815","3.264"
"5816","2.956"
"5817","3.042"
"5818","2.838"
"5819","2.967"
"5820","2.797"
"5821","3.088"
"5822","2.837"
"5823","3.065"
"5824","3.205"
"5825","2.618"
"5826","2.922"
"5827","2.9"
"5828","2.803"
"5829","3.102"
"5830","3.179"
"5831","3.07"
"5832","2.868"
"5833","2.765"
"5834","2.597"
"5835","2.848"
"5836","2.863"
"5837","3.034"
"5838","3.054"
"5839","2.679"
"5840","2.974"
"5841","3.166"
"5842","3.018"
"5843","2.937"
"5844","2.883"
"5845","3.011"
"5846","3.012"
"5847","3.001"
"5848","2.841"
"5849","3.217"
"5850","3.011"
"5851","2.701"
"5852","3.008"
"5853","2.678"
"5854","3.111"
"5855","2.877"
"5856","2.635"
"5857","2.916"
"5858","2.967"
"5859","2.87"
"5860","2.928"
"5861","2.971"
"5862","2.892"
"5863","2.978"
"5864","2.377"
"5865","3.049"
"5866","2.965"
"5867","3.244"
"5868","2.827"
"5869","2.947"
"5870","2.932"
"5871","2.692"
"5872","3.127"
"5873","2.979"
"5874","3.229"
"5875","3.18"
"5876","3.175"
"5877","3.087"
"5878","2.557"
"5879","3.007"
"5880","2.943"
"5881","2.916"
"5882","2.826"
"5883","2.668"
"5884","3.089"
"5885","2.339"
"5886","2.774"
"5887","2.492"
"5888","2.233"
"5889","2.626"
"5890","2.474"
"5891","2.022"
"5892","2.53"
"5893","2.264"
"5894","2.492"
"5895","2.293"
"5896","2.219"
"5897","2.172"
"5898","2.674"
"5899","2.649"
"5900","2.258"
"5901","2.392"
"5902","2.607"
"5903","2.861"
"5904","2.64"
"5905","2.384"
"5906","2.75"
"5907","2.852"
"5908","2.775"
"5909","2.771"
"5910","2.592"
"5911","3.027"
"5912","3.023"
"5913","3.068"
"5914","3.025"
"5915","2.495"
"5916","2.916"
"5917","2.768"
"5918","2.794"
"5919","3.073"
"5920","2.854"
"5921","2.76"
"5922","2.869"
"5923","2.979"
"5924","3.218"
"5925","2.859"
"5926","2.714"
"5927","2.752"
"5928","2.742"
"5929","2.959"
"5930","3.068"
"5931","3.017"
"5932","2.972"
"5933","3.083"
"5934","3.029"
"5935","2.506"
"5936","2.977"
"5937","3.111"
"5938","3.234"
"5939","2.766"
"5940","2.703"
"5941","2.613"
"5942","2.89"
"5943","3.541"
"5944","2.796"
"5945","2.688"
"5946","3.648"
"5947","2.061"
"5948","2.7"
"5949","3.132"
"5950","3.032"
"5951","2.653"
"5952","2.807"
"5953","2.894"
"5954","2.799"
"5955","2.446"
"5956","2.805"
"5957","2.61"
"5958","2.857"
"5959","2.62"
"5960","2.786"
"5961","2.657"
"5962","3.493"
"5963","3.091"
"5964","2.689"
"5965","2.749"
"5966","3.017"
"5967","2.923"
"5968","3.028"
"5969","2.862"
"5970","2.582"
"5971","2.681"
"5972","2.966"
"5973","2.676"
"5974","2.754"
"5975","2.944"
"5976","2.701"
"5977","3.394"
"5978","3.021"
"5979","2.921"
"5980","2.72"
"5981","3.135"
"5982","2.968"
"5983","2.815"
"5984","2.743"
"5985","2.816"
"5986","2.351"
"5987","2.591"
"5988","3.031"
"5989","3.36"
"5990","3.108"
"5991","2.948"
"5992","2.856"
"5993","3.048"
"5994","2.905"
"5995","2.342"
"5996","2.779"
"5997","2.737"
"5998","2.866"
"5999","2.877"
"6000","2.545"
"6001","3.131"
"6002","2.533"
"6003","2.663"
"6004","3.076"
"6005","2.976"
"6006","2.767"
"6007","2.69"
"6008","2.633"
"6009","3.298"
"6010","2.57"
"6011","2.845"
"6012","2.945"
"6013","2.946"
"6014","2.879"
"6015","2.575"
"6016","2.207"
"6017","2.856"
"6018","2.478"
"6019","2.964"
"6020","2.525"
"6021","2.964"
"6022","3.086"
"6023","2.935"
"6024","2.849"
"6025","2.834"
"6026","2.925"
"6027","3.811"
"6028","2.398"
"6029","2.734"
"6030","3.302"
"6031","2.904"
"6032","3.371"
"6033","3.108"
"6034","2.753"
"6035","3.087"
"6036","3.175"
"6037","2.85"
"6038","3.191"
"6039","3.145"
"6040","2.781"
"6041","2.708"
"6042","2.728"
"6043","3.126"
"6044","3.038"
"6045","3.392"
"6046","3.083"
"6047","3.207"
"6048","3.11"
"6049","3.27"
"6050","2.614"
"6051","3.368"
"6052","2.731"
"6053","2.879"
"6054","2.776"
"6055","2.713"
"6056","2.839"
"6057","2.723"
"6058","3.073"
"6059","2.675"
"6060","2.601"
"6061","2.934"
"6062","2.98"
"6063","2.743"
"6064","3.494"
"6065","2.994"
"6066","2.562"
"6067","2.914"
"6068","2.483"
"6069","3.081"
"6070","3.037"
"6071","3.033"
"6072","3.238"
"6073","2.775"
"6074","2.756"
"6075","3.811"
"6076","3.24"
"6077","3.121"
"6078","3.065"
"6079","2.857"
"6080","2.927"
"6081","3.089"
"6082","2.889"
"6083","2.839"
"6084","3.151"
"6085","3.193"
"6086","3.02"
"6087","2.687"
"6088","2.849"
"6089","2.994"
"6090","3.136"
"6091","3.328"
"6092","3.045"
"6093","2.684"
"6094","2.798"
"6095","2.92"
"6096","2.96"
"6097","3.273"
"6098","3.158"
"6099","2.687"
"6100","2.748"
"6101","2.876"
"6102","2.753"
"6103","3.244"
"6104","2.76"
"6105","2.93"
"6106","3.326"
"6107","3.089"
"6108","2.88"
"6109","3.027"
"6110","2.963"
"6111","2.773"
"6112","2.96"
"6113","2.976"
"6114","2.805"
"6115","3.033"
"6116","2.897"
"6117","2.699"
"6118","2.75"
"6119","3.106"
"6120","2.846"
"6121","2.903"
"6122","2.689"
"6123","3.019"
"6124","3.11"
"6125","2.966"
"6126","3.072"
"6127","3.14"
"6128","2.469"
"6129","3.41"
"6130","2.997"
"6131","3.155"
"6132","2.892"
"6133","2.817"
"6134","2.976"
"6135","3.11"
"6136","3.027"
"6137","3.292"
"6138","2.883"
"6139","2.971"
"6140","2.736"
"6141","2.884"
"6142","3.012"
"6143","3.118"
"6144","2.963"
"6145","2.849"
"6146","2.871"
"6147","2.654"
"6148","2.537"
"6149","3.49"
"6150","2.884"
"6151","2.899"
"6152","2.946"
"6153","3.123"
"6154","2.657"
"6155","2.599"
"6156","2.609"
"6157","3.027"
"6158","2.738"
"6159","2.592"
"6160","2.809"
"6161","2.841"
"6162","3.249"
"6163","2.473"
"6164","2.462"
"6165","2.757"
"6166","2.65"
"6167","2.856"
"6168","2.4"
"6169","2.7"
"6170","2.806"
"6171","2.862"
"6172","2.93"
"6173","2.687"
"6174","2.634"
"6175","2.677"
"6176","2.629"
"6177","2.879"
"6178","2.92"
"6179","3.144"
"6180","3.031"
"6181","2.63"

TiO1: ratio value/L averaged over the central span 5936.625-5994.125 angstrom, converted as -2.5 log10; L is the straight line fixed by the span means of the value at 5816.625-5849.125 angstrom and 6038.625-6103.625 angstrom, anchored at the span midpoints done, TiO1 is 0.031 mag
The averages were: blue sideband 2.94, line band 2.87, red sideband 2.97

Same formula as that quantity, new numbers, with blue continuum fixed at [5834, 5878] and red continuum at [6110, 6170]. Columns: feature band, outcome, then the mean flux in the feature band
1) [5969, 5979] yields 0.02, 2.86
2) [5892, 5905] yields 0.19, 2.46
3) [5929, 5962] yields 0.02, 2.87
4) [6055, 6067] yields 0.01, 2.87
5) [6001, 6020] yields 0.05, 2.78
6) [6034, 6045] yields -0.03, 2.99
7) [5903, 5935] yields 0.03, 2.86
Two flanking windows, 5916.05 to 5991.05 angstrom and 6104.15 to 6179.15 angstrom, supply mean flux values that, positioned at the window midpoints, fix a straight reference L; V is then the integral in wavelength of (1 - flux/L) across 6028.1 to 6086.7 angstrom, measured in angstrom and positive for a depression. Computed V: -2.0 angstrom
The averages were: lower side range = 2.88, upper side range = 2.89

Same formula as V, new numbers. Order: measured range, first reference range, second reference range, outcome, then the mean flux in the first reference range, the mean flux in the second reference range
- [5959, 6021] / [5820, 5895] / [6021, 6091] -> 2.3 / 2.86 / 2.98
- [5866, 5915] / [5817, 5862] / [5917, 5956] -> 3.1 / 2.93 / 2.89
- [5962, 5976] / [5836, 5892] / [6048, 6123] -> 0.2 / 2.87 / 2.95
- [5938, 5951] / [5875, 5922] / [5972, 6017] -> -0.6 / 2.69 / 2.84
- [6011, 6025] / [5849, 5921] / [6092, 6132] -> 0.4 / 2.77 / 2.95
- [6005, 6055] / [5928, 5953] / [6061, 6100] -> 0.6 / 2.91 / 2.99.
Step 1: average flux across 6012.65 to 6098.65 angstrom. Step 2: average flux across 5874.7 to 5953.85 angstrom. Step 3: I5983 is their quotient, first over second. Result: 1.07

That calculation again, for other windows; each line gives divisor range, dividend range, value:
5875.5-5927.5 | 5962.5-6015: 1.06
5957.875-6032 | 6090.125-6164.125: 1.02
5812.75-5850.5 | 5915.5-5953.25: 0.98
